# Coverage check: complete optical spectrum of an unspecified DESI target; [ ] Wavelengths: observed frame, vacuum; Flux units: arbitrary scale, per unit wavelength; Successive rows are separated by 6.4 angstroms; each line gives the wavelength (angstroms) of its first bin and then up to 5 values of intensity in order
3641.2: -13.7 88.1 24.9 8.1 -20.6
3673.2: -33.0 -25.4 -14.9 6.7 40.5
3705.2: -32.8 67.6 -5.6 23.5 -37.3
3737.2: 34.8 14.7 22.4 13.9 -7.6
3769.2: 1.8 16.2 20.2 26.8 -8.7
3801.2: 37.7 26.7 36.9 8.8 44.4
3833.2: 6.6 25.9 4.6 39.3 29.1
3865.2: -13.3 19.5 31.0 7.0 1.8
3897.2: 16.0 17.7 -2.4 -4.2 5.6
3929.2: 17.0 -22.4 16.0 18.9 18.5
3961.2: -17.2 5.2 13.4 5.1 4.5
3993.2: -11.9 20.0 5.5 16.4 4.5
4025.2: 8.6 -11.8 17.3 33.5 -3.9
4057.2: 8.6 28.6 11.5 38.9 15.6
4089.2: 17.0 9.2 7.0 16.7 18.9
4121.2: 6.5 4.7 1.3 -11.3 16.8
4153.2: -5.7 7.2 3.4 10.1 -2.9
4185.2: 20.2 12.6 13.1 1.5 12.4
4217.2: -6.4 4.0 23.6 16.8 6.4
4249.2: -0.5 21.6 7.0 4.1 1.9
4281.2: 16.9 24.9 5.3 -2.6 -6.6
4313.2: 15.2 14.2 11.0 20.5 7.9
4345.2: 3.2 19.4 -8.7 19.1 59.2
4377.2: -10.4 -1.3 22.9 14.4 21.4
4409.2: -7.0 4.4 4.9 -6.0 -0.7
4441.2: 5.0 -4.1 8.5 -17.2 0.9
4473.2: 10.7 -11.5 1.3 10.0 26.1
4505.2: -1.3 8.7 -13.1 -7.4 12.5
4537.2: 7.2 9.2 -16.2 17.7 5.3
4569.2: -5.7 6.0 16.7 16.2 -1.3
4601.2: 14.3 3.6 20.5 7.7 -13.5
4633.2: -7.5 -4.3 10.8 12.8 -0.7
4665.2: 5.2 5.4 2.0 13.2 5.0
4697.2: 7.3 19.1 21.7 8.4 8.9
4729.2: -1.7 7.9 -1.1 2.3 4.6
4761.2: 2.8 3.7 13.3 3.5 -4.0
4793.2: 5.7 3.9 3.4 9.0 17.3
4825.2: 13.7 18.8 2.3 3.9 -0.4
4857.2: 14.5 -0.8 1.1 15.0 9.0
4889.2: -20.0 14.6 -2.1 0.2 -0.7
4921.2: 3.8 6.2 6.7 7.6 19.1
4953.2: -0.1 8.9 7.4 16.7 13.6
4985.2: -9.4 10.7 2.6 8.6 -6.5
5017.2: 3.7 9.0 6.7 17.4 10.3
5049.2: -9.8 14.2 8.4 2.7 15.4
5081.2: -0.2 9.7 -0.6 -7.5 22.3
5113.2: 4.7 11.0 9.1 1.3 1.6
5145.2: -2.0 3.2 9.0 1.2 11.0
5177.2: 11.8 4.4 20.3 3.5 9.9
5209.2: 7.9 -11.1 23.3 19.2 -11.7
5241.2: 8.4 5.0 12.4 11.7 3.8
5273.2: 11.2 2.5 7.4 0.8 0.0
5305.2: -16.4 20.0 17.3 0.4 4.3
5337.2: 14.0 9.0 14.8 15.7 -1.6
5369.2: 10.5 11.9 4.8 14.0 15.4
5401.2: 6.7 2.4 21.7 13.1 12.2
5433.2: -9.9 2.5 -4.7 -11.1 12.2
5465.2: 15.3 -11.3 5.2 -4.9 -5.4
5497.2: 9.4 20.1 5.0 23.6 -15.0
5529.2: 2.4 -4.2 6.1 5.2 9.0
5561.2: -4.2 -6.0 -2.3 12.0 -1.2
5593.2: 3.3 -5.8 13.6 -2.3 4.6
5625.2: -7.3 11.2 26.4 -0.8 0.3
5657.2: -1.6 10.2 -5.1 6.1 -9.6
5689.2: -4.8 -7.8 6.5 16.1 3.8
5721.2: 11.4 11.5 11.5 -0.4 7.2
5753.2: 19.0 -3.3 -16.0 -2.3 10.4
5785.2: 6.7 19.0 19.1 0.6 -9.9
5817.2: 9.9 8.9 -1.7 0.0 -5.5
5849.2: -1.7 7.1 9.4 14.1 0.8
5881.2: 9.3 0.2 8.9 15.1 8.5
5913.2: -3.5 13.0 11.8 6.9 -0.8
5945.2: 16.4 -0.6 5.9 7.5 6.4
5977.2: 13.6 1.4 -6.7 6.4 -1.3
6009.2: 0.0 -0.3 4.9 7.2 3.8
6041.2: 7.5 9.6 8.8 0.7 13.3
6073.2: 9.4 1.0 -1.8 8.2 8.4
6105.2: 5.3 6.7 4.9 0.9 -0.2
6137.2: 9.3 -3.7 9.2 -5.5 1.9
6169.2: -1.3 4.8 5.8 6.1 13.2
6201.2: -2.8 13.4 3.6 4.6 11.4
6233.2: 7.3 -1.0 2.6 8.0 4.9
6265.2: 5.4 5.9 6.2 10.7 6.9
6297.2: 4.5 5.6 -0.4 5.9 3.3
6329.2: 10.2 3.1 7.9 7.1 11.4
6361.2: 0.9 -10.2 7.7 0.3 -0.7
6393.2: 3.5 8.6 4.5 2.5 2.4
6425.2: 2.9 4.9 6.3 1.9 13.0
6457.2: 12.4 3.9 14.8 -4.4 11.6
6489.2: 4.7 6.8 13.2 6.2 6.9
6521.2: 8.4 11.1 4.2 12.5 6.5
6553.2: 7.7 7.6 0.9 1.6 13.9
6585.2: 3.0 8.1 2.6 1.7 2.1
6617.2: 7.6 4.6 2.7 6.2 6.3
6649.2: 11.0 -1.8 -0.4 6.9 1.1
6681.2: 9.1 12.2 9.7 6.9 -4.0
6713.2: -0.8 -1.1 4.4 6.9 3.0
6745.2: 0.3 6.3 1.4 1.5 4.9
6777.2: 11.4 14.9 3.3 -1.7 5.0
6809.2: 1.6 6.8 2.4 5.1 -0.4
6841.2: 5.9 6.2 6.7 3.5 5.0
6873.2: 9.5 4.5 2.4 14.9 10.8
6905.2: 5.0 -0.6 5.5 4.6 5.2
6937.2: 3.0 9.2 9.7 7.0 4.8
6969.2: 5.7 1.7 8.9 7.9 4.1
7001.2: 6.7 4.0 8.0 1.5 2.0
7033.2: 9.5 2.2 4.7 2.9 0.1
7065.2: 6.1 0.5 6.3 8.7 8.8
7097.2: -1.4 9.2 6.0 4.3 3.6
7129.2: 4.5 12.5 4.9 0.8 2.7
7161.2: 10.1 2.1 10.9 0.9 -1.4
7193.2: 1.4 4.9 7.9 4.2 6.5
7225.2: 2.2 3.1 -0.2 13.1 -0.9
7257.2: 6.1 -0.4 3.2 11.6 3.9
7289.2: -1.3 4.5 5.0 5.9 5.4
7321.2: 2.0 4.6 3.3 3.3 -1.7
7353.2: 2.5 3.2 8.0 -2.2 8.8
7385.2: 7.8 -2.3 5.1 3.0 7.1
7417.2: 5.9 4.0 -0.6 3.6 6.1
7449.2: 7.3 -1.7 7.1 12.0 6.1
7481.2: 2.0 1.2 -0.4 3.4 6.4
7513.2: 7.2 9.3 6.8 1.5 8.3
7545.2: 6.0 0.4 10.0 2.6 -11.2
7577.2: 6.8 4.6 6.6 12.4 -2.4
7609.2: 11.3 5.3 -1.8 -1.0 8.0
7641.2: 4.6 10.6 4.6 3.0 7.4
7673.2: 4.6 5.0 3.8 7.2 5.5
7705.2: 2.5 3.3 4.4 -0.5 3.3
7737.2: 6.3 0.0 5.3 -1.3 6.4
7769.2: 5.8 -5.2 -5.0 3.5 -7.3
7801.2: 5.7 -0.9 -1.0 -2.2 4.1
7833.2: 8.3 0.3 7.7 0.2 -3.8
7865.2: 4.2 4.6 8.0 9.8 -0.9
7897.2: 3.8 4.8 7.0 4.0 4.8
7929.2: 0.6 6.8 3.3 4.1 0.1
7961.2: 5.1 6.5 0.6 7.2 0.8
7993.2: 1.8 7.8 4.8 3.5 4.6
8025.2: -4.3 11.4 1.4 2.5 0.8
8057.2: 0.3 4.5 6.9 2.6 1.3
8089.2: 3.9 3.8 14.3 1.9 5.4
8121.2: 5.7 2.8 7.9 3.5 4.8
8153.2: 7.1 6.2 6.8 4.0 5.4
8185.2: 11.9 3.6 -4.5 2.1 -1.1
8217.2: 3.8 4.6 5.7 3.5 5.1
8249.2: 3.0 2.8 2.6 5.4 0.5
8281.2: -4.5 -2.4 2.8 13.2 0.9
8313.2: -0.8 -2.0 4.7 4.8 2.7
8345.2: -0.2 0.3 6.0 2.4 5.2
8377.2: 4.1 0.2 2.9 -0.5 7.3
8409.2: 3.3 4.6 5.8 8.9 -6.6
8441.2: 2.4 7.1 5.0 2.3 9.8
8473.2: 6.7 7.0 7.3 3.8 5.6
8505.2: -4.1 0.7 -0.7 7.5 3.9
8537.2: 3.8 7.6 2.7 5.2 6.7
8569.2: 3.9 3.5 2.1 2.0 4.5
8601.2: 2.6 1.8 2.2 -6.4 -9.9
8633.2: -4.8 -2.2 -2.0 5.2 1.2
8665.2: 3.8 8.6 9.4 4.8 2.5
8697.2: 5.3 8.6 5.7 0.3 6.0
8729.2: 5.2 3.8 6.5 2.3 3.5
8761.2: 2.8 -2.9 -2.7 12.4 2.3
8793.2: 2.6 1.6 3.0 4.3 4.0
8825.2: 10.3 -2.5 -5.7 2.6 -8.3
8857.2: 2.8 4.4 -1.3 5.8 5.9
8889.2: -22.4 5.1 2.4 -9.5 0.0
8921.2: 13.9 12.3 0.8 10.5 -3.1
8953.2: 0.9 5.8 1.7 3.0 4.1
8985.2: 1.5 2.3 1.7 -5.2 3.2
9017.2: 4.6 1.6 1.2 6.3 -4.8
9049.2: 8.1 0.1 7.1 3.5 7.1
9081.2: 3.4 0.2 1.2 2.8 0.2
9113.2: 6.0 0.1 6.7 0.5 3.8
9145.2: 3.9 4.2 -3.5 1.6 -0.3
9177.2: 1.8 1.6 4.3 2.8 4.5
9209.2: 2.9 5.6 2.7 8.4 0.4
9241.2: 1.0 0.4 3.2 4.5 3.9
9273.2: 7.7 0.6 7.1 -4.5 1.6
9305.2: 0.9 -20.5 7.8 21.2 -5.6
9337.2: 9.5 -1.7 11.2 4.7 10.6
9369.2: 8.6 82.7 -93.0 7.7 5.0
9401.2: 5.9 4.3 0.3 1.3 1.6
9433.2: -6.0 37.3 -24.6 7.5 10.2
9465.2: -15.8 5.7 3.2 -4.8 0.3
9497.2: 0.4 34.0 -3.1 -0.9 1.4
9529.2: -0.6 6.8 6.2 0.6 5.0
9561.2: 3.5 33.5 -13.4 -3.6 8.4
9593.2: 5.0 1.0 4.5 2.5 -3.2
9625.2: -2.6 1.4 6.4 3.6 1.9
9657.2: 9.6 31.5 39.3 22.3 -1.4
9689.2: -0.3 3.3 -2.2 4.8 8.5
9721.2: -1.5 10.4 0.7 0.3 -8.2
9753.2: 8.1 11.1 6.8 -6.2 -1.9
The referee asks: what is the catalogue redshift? 1.593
